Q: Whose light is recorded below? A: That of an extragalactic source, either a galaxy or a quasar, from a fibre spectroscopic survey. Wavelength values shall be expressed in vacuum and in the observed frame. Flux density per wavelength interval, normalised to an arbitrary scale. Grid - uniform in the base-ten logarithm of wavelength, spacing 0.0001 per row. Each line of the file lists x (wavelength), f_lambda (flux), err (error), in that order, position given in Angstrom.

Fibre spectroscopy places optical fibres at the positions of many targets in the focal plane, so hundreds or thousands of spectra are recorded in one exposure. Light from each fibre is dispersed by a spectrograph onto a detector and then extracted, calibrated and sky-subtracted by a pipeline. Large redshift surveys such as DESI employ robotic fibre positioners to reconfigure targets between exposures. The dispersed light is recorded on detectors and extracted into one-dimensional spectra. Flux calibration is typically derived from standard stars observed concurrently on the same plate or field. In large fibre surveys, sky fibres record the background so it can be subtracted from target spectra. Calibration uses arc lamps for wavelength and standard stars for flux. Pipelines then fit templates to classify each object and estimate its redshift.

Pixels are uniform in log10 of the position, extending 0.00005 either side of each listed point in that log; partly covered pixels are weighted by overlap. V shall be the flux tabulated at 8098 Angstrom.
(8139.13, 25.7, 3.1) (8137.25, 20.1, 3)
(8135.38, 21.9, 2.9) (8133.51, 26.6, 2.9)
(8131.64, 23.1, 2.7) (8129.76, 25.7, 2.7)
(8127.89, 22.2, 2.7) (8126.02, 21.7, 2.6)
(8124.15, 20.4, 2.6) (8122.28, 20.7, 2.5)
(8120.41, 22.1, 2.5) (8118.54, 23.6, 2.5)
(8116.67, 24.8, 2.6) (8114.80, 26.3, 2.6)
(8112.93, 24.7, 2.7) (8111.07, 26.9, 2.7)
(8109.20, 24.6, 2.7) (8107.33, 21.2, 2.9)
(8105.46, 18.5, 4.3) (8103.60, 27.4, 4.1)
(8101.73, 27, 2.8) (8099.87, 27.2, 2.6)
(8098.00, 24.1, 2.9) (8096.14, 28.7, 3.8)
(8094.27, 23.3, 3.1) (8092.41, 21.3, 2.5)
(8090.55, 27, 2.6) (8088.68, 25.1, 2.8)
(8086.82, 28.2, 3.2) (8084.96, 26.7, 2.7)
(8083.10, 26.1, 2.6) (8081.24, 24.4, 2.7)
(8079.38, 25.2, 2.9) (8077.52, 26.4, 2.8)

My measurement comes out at 24.1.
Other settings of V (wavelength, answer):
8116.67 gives 24.8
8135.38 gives 21.9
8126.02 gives 21.7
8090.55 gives 27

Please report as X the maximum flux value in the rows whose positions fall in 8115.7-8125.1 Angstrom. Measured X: 24.8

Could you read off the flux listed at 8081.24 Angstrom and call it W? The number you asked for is 24.4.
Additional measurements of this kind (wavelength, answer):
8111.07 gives 26.9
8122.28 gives 20.7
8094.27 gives 23.3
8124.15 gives 20.4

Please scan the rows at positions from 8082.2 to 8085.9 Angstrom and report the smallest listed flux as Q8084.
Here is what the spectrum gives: 26.1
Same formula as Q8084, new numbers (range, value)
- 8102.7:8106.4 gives 18.5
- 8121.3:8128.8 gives 20.4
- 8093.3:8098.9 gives 23.3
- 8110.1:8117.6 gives 24.7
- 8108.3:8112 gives 24.6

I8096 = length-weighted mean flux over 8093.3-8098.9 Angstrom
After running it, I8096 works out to 25.4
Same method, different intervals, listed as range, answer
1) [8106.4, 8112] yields 24.2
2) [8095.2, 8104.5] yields 26.9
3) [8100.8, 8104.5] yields 27.2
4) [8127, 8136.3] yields 23.9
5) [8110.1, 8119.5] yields 25.3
